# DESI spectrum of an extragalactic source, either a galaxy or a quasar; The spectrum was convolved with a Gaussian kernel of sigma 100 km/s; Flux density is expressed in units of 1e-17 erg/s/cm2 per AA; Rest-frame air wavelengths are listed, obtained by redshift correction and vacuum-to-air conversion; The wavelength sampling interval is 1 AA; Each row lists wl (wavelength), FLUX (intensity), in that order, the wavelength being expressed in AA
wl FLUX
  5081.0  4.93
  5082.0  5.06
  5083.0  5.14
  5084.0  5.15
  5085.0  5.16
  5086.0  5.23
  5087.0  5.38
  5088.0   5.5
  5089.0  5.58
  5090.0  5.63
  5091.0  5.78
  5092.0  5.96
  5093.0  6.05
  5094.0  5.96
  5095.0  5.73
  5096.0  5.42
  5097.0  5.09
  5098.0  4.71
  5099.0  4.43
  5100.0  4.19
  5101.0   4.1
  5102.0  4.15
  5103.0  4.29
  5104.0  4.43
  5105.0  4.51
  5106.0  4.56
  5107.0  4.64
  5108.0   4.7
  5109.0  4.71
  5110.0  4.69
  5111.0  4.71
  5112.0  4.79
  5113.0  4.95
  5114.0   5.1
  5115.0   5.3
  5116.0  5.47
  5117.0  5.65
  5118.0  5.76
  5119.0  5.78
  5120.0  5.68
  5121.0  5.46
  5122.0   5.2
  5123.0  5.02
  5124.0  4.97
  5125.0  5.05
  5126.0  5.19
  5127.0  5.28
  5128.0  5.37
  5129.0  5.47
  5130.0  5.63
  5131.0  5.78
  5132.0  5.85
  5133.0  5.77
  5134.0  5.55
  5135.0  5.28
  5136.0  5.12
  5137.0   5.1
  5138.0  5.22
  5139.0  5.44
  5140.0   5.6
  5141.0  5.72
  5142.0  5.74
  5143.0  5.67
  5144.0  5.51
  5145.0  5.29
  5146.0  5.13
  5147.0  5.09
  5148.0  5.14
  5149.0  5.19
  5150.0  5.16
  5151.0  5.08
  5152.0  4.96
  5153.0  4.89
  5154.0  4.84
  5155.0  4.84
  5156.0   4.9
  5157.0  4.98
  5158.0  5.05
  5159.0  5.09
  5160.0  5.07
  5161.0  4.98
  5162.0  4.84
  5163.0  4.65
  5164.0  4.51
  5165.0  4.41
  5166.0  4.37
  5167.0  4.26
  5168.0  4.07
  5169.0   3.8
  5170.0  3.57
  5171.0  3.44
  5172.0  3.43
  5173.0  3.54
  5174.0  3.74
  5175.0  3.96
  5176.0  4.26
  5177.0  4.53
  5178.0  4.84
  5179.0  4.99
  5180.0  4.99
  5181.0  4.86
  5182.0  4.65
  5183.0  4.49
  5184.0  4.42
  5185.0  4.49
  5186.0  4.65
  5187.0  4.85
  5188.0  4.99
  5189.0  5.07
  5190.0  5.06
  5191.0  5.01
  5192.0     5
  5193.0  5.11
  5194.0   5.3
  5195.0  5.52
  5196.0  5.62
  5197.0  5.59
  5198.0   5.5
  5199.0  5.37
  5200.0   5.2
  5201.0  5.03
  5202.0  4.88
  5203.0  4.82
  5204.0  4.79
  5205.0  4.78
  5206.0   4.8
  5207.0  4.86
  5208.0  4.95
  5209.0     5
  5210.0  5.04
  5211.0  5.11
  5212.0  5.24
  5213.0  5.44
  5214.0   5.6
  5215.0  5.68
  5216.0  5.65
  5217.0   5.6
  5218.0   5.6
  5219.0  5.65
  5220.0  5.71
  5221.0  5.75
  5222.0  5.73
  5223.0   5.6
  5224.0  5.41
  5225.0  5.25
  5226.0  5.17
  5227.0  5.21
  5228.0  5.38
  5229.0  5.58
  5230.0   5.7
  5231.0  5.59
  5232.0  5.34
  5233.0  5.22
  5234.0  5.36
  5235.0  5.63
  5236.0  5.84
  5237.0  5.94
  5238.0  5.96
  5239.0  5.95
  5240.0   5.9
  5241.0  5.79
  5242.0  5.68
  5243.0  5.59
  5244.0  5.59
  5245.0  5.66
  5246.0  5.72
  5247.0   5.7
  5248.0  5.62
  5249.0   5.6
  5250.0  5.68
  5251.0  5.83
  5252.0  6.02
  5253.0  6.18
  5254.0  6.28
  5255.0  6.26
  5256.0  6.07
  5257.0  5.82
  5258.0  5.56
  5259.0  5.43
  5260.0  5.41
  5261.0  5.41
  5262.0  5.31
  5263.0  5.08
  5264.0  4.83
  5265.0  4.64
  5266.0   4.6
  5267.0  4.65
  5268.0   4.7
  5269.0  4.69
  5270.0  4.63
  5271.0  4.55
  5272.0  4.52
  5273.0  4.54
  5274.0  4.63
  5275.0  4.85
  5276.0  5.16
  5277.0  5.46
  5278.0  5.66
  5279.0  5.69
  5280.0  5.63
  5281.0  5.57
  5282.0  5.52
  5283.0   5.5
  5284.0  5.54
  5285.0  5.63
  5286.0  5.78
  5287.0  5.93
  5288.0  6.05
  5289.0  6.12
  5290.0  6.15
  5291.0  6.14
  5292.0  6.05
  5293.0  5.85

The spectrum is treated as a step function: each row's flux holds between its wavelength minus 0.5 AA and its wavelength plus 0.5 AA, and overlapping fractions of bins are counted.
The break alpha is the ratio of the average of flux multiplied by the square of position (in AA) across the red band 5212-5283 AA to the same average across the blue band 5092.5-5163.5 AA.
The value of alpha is 1.1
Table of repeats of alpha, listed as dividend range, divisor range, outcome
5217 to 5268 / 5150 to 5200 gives 1.21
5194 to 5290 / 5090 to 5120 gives 1.13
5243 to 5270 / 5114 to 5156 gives 1.07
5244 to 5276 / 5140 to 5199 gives 1.14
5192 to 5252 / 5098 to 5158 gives 1.10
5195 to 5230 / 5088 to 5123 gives 1.09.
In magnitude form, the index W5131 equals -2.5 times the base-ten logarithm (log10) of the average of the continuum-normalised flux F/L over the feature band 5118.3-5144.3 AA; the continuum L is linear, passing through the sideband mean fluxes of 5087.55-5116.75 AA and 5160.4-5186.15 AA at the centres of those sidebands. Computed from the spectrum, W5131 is -0.15 mag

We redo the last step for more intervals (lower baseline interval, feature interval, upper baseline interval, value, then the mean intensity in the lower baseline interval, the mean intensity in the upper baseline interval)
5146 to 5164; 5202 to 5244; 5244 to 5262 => 0.018 mag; 4.98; 5.76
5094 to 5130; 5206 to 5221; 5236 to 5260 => 0.049 mag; 5.01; 5.81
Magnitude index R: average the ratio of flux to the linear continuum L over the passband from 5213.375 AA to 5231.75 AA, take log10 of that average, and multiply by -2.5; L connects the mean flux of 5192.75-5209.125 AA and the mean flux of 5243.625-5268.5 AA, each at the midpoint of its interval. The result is -0.05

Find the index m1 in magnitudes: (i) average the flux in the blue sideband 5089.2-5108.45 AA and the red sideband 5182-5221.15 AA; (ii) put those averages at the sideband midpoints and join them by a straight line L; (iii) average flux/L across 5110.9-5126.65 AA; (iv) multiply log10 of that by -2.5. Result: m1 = -0.06 mag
